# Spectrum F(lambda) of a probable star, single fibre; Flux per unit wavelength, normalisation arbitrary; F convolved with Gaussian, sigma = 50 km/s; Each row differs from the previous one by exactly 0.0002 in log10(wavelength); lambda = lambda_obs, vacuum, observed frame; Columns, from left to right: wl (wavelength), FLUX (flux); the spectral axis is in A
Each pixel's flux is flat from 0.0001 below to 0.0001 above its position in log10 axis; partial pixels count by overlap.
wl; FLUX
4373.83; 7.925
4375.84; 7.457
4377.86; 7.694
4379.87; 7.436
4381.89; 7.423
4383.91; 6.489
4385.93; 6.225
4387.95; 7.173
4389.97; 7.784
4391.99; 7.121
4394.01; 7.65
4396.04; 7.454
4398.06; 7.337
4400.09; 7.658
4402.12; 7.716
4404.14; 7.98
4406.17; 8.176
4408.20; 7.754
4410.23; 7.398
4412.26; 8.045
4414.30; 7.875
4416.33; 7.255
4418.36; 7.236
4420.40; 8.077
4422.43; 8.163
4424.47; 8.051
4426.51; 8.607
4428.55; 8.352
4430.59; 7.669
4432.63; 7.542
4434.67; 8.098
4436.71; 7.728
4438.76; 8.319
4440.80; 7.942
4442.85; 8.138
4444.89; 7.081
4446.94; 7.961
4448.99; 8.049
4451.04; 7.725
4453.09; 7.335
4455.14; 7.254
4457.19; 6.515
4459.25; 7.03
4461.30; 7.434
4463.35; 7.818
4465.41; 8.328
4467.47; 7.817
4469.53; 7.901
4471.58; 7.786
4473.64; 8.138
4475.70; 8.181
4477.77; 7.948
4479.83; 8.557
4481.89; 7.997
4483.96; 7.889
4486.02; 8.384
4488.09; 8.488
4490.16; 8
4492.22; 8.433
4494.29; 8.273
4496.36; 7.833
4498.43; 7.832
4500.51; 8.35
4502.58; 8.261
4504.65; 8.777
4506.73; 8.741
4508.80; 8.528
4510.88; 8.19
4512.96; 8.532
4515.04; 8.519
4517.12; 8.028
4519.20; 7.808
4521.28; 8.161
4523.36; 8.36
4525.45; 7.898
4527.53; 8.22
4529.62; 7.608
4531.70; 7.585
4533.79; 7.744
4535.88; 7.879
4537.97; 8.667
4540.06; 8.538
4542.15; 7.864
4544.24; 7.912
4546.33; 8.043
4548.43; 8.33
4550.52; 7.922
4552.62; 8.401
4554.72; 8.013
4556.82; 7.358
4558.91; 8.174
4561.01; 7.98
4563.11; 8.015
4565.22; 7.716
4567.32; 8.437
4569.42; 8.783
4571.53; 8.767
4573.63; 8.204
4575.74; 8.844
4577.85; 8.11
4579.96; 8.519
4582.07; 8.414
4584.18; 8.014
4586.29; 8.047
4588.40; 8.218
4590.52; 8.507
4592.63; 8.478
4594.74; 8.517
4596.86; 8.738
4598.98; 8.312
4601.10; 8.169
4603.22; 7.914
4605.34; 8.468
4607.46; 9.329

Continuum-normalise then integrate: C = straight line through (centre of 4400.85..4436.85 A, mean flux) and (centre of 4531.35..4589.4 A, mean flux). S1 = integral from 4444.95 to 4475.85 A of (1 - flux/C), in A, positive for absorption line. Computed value 1.2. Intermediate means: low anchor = 7.88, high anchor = 8.17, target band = 7.65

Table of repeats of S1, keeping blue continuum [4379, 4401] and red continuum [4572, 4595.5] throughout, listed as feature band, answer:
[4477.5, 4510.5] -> -1.8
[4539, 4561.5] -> 0.3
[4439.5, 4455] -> -0.3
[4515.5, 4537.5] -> 0.2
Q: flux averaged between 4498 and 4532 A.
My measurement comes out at 8.22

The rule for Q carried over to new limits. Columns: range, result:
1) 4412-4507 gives 7.93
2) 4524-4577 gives 8.12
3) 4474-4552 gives 8.17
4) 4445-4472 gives 7.59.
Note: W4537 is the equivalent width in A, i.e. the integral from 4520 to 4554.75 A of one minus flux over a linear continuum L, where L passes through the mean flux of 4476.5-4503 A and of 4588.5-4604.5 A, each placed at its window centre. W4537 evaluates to 0.8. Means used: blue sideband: 8.17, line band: 8.07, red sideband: 8.37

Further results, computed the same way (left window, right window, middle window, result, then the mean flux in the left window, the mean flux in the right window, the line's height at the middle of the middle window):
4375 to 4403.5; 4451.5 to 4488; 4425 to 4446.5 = -1.0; 7.34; 7.8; 7.61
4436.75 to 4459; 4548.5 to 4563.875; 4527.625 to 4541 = -0.1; 7.61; 8.01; 7.93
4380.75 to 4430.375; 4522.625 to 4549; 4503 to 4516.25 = -1.0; 7.63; 8.04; 7.96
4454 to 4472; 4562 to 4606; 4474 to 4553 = -3.1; 7.54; 8.34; 7.87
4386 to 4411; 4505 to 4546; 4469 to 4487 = -0.4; 7.55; 8.16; 7.93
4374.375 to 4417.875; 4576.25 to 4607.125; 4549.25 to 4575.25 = 0.2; 7.48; 8.35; 8.22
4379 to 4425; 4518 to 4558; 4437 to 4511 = -1.7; 7.54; 8.02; 7.79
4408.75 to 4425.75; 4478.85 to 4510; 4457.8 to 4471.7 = 0.7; 7.77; 8.29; 8.09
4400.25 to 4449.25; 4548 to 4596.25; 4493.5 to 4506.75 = -0.3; 7.88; 8.26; 8.07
